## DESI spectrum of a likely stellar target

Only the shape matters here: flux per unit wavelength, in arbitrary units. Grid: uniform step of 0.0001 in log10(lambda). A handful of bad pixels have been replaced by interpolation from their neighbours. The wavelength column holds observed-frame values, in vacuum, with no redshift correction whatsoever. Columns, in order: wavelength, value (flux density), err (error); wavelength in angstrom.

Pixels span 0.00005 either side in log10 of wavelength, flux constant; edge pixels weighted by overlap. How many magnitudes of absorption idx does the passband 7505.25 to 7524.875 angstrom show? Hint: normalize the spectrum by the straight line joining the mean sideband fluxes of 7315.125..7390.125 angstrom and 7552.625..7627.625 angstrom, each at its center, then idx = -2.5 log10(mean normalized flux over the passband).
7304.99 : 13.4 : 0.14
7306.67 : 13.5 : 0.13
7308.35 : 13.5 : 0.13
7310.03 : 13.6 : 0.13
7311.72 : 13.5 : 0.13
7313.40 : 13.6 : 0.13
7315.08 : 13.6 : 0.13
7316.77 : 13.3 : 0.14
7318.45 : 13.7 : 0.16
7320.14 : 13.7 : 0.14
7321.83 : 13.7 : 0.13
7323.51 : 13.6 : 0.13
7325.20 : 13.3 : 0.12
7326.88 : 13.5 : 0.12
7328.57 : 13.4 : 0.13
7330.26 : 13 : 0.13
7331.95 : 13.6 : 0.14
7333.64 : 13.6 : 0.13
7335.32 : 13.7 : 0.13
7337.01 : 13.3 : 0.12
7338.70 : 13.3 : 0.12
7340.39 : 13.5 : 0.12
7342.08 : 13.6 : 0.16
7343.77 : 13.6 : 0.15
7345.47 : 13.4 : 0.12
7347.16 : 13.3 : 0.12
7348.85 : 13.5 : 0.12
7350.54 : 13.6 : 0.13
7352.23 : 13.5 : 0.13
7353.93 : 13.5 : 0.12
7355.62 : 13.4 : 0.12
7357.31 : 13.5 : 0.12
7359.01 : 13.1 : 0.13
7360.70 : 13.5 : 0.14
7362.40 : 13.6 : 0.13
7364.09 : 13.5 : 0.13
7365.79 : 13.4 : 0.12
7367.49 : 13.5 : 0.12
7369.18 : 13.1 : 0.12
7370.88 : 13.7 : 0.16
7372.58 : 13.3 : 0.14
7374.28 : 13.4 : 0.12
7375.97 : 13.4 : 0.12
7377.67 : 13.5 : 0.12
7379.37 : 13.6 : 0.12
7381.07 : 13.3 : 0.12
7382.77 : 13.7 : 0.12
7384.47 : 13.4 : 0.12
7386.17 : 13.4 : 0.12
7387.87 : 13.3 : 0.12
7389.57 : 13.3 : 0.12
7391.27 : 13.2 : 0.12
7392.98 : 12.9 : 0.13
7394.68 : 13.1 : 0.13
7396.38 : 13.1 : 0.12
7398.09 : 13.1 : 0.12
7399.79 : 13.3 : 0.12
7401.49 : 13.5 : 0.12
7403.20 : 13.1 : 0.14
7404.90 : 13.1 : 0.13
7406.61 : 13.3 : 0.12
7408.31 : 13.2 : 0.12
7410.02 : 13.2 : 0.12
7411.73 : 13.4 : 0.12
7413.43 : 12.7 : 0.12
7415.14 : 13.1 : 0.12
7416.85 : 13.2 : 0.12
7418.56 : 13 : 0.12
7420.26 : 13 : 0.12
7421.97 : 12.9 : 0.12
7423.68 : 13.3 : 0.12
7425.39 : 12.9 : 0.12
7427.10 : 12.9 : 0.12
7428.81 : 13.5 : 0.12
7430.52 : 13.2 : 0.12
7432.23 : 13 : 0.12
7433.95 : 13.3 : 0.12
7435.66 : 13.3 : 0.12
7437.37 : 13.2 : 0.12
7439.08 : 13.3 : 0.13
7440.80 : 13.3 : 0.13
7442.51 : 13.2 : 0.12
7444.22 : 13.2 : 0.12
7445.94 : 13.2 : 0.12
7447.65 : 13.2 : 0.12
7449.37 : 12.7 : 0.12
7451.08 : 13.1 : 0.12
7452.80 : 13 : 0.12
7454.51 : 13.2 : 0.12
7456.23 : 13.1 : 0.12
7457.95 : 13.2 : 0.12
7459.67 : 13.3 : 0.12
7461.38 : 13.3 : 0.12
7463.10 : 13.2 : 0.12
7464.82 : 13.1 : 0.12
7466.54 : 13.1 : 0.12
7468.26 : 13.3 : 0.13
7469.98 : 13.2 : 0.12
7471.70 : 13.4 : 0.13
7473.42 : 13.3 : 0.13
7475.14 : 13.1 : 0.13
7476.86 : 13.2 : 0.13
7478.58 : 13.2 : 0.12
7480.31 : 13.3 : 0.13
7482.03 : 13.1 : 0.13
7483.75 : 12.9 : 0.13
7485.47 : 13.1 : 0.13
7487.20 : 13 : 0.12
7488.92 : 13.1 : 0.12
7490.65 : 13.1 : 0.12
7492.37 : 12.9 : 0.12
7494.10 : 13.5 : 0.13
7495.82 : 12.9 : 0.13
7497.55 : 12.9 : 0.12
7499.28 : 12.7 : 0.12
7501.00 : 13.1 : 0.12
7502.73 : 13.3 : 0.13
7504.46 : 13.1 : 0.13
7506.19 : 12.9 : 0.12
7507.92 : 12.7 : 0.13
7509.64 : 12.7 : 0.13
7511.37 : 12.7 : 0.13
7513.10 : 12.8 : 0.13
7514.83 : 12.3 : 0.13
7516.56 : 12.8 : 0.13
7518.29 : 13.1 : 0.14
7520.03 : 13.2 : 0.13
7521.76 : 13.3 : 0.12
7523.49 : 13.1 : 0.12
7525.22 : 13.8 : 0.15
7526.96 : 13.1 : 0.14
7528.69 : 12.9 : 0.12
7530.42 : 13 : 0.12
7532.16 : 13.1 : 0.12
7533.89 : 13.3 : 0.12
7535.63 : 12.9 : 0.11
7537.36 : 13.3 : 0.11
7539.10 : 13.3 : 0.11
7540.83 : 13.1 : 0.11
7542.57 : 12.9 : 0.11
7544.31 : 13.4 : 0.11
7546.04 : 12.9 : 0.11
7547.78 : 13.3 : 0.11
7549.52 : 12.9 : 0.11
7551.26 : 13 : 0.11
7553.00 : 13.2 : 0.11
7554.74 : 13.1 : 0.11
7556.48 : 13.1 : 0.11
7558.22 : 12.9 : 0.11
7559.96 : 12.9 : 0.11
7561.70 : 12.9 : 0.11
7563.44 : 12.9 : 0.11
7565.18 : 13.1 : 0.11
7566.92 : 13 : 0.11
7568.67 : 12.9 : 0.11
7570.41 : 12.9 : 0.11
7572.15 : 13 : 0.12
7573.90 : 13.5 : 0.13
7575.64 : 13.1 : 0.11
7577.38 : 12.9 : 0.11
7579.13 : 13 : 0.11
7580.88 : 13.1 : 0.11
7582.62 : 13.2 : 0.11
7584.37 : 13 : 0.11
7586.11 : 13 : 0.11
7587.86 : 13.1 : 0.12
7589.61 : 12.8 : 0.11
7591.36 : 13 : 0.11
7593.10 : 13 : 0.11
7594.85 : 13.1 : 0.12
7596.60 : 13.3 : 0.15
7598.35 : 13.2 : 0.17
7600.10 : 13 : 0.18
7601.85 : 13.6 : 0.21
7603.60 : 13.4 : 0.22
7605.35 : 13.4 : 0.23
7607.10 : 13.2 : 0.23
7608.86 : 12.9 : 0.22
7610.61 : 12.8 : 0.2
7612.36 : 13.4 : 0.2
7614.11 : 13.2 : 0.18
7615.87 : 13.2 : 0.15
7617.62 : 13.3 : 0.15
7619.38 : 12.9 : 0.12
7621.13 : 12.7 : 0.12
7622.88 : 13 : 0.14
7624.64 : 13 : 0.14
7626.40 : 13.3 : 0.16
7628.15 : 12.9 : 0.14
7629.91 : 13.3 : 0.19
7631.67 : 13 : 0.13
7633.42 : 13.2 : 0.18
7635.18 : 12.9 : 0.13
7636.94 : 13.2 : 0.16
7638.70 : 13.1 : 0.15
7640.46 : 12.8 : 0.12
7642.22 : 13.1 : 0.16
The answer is 0.02 mag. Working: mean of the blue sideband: 13.5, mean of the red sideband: 13.1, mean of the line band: 12.9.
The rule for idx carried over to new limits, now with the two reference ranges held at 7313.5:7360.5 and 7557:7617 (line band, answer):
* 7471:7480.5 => 0.00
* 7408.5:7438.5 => 0.02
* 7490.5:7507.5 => 0.02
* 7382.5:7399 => 0.01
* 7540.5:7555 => 0.01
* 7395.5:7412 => 0.01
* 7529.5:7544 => 0.00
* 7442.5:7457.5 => 0.02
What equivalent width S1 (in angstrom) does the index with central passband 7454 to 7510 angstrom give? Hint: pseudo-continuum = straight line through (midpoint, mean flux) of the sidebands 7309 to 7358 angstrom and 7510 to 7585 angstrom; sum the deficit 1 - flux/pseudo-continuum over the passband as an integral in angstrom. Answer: 0.3 angstrom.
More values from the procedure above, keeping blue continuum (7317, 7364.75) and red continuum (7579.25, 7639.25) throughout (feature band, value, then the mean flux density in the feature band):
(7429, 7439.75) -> 0.10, 13.2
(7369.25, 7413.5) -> 0.38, 13.3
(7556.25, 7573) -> 0.27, 13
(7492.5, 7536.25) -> 0.77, 13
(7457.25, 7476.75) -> 0.12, 13.2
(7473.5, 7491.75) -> 0.23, 13.1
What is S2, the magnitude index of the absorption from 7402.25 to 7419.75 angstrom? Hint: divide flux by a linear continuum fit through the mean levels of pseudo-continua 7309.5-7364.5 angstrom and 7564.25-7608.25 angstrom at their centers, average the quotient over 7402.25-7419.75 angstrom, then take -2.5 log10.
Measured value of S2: 0.020 mag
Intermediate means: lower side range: 13.5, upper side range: 13.1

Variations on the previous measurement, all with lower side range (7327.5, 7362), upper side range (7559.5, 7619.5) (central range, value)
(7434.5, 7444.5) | 0.00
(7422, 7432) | 0.02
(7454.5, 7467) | 0.01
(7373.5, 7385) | -0.01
